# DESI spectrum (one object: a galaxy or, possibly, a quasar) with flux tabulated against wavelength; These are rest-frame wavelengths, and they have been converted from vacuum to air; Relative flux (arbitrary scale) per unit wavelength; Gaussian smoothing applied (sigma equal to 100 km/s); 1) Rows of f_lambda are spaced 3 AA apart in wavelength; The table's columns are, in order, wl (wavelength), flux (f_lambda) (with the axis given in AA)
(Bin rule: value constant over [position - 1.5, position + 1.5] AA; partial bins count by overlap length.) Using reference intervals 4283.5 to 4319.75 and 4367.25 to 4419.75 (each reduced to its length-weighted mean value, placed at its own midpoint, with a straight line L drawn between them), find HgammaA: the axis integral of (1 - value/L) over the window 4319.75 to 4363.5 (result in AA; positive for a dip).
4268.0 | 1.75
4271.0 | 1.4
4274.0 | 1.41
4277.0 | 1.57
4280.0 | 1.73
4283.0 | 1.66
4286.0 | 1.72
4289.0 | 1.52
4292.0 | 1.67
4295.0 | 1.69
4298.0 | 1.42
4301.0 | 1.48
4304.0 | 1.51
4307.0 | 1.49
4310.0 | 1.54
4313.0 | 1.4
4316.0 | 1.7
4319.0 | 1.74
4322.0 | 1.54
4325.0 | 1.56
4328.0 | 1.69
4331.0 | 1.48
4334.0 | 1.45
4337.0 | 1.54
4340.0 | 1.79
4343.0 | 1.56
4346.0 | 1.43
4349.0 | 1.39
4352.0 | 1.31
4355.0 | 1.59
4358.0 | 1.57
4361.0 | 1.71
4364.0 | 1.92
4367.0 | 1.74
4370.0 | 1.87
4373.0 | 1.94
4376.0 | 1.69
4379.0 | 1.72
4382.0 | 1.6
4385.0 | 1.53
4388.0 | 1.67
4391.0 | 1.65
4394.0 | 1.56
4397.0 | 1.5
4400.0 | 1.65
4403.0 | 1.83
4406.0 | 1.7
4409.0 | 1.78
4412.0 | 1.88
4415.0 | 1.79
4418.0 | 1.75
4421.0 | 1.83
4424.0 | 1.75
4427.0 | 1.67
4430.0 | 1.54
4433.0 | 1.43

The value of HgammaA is 2.09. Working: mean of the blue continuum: 1.57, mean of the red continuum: 1.71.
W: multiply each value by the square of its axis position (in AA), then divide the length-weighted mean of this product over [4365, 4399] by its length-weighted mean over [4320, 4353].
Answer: 1.12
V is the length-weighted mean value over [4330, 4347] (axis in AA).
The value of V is 1.55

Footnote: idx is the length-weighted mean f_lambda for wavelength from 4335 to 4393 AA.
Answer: 1.64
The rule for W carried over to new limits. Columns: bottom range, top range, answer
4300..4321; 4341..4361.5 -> 0.99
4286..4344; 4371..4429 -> 1.13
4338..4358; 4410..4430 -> 1.20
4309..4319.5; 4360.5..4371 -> 1.17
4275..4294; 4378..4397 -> 1.03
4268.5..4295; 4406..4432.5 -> 1.16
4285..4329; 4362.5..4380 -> 1.19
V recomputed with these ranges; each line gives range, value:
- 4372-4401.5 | 1.65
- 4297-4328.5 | 1.55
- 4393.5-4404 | 1.63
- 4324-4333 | 1.57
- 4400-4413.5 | 1.78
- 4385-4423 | 1.71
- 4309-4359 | 1.55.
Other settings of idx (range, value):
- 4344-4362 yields 1.5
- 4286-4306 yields 1.56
